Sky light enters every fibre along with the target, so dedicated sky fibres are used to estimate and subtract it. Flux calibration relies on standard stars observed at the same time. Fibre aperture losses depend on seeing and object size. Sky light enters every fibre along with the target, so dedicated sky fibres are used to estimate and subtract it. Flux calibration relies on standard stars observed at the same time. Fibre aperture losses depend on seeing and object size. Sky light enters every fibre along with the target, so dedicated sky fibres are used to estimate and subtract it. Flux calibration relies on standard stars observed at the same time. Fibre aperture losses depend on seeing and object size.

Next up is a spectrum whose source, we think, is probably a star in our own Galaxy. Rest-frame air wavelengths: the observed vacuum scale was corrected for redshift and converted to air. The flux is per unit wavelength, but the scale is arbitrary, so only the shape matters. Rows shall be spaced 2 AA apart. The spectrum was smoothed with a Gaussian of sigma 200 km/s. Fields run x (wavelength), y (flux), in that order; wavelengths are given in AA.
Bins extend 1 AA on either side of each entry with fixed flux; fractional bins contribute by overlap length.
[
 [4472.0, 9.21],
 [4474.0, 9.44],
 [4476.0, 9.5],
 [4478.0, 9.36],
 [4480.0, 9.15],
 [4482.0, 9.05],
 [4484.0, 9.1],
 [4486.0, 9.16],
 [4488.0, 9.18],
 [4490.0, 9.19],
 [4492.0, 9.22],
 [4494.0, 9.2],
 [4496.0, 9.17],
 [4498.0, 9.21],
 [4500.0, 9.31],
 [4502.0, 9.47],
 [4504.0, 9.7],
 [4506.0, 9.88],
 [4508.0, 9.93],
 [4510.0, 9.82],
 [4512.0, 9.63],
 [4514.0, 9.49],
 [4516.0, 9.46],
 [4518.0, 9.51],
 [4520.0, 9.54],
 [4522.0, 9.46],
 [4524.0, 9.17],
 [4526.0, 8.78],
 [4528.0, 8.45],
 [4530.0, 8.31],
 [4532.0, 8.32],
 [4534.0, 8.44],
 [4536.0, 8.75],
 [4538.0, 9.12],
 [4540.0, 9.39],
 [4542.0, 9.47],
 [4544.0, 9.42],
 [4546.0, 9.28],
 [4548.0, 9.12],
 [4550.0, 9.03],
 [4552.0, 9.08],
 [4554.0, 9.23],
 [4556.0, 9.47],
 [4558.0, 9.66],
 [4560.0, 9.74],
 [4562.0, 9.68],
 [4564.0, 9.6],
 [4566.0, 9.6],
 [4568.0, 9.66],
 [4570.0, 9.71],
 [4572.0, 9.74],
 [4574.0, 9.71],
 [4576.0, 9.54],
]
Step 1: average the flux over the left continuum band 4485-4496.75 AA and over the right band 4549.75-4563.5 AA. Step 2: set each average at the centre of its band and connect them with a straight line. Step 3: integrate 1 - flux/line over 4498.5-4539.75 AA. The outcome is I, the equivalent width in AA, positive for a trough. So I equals 0.3 AA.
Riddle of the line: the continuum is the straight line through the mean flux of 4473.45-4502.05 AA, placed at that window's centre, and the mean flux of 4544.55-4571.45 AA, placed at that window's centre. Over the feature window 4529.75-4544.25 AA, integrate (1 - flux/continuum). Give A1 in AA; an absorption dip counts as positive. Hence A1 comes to 0.7 AA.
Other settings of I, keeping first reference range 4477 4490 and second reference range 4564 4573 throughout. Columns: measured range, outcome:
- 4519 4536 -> 1.1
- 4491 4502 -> 0.0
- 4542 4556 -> 0.5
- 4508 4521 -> -0.4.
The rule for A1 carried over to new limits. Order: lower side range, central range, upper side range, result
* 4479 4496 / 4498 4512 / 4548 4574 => -0.6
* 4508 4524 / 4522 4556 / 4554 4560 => 2.0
